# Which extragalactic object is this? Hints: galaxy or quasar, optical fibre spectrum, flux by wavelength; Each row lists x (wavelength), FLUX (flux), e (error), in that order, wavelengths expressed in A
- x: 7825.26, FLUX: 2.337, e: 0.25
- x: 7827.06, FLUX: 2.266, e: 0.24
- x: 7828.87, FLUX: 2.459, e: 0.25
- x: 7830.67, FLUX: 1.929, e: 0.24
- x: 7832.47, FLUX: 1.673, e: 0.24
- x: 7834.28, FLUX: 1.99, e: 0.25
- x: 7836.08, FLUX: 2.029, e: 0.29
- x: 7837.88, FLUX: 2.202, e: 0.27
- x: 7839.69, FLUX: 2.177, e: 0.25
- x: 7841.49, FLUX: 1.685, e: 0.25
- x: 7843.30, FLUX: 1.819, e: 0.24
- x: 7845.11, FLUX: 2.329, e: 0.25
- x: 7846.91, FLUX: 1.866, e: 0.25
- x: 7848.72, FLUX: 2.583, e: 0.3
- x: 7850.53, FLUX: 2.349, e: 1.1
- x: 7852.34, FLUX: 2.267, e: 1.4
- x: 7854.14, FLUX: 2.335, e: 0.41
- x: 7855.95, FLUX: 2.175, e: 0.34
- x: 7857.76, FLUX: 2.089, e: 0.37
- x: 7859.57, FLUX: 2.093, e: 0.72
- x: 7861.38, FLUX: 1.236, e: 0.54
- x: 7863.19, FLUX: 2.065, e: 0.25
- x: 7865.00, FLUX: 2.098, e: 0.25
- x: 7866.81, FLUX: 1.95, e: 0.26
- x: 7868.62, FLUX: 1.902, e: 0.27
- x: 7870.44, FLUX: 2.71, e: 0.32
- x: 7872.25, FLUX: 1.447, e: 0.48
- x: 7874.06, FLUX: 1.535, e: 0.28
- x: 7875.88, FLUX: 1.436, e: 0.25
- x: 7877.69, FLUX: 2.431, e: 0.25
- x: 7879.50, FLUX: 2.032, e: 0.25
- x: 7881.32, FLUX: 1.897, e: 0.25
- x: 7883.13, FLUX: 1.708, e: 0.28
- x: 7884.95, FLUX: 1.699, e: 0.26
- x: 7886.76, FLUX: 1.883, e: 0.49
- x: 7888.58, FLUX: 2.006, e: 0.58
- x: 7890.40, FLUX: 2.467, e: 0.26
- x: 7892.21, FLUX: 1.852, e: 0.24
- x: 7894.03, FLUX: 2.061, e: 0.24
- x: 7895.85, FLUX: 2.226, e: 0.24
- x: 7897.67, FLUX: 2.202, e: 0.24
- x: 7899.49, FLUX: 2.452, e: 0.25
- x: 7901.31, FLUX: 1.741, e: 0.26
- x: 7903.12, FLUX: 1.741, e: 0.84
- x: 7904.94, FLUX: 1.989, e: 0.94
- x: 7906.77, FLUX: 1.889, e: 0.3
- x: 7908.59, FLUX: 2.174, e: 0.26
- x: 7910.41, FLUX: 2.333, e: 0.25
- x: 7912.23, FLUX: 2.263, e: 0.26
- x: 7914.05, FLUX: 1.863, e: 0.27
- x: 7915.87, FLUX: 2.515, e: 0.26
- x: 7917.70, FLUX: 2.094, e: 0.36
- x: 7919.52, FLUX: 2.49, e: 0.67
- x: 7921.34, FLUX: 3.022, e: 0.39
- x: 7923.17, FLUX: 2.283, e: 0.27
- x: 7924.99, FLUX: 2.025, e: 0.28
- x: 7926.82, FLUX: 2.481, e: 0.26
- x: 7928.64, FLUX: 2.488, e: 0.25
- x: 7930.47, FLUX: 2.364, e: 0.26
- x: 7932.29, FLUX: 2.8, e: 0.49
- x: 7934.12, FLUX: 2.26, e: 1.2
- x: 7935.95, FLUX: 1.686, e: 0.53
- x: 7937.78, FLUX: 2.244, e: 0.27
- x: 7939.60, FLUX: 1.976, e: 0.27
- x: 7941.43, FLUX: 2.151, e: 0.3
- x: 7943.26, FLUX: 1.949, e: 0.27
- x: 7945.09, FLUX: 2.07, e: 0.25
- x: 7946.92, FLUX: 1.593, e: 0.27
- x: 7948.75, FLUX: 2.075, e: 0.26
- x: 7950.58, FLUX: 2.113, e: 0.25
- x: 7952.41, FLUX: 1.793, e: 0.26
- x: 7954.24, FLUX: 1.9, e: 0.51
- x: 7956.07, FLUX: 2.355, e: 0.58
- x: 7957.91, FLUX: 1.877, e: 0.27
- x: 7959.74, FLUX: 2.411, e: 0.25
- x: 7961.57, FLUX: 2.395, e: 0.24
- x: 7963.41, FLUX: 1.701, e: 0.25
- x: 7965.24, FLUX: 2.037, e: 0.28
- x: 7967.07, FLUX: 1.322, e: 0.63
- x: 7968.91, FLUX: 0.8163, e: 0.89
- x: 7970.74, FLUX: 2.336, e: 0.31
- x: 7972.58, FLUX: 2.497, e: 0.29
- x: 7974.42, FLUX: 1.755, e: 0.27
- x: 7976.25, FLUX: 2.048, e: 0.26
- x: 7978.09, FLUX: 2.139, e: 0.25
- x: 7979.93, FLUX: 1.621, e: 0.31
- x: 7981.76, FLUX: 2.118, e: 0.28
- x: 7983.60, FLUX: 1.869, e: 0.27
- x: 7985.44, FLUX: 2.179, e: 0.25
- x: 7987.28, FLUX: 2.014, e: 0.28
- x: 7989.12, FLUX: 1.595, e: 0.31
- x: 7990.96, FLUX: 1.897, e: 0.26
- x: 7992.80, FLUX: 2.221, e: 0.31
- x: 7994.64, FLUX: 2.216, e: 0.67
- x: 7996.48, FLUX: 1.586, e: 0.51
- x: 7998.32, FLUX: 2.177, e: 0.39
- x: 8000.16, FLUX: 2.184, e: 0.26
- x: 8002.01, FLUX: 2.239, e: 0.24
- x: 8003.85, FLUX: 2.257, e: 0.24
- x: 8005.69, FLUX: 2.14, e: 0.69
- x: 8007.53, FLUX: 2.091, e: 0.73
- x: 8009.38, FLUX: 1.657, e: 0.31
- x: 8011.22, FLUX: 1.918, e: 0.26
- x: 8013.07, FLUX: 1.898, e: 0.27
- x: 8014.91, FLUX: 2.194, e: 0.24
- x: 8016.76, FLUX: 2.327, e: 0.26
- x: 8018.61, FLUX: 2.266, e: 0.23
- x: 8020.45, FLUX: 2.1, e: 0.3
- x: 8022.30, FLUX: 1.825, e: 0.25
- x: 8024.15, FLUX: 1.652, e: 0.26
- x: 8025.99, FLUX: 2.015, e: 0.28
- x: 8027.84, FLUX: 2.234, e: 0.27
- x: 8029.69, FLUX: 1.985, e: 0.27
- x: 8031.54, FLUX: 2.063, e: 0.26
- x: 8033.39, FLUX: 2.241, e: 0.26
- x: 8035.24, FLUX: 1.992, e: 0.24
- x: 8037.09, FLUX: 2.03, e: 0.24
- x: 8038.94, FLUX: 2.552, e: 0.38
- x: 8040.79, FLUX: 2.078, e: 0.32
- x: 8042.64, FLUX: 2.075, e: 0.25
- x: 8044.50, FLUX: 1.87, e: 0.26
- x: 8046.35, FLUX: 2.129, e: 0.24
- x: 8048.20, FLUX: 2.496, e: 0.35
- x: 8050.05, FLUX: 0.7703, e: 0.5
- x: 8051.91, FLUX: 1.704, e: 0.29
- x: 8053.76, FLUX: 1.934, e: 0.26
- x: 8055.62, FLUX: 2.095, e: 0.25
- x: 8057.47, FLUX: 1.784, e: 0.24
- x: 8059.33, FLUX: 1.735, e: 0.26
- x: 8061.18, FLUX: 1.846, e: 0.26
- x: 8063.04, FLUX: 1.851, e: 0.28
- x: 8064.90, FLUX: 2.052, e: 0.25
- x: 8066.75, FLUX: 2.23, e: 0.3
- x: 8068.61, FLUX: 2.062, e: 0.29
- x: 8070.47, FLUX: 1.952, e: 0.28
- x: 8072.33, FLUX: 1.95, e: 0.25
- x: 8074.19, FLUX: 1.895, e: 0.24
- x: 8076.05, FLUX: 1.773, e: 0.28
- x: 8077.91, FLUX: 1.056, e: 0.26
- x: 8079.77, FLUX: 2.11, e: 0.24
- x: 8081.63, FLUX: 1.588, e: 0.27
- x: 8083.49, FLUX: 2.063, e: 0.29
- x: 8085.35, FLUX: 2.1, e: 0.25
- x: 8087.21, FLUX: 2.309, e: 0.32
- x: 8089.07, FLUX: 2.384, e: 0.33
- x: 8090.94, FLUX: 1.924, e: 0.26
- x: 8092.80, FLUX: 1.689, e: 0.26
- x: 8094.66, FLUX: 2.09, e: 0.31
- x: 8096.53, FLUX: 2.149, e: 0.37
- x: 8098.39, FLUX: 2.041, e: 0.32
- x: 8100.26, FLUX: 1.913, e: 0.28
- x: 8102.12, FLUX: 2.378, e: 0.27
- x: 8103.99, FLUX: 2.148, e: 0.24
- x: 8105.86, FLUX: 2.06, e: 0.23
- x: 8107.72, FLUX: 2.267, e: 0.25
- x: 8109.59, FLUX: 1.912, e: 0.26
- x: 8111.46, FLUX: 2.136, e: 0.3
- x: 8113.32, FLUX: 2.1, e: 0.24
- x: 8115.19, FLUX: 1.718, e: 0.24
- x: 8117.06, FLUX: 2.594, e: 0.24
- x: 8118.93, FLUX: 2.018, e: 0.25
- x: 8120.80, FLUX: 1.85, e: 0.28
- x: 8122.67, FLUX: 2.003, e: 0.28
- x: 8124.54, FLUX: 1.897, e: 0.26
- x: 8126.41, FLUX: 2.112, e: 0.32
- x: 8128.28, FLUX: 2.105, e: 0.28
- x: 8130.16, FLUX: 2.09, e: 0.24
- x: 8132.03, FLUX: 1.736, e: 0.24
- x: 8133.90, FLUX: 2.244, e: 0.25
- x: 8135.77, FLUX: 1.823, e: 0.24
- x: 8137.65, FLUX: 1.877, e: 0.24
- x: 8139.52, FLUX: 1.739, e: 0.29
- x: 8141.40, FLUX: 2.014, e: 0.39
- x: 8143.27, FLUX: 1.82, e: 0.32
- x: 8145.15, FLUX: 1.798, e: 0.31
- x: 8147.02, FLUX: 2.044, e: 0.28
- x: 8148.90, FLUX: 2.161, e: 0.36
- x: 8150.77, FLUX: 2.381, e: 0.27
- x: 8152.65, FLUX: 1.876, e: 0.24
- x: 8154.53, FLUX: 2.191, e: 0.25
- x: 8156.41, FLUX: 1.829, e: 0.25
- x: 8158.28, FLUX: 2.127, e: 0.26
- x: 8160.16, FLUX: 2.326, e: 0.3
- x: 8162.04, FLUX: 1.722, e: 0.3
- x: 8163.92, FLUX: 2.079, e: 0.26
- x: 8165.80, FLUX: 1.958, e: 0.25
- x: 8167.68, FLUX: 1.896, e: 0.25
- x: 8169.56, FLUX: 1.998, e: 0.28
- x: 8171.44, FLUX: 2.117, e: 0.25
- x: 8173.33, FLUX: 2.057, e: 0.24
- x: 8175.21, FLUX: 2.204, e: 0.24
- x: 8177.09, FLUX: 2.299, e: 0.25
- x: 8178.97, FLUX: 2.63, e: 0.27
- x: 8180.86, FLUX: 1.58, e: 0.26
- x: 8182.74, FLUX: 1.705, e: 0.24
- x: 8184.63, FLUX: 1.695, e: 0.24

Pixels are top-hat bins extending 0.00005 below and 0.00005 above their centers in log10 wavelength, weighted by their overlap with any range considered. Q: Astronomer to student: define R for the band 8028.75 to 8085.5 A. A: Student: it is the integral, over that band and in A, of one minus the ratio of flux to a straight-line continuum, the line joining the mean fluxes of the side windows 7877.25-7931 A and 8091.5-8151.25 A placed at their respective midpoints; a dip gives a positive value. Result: 3.5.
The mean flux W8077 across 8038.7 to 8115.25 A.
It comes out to 1.97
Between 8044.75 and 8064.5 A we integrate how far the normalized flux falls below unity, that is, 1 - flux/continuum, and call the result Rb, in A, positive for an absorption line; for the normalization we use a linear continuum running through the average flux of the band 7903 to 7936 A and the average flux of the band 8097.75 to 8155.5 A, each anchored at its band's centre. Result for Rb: 2.6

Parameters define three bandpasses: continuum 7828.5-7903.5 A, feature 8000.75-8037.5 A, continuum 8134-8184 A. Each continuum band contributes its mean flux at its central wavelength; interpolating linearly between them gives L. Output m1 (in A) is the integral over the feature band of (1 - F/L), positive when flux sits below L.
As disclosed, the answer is -0.8 A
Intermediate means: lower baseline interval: 2.02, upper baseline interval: 2.01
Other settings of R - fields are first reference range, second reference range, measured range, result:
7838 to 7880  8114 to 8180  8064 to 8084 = 1.5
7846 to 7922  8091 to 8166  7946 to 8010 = 2.3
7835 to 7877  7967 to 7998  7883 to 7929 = -4.1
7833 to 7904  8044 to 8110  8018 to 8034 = -0.5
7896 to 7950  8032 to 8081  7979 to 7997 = 1.0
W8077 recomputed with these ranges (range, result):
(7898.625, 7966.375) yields 2.15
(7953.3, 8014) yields 1.98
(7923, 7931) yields 2.33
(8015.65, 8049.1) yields 2.11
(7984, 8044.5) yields 2.05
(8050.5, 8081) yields 1.86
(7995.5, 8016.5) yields 2.04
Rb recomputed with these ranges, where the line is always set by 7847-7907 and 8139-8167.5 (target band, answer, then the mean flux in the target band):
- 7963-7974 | 1.2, 1.79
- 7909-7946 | -4.6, 2.27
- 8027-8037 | -0.4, 2.1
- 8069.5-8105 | 0.6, 1.97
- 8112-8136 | -0.3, 2.03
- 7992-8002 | -0.4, 2.09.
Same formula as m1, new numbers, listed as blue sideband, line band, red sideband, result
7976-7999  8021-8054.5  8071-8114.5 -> 0.0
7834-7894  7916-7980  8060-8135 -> -2.9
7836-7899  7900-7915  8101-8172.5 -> 0.1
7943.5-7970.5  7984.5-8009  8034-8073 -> -1.6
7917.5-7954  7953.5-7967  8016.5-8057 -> 0.6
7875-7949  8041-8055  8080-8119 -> 1.5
